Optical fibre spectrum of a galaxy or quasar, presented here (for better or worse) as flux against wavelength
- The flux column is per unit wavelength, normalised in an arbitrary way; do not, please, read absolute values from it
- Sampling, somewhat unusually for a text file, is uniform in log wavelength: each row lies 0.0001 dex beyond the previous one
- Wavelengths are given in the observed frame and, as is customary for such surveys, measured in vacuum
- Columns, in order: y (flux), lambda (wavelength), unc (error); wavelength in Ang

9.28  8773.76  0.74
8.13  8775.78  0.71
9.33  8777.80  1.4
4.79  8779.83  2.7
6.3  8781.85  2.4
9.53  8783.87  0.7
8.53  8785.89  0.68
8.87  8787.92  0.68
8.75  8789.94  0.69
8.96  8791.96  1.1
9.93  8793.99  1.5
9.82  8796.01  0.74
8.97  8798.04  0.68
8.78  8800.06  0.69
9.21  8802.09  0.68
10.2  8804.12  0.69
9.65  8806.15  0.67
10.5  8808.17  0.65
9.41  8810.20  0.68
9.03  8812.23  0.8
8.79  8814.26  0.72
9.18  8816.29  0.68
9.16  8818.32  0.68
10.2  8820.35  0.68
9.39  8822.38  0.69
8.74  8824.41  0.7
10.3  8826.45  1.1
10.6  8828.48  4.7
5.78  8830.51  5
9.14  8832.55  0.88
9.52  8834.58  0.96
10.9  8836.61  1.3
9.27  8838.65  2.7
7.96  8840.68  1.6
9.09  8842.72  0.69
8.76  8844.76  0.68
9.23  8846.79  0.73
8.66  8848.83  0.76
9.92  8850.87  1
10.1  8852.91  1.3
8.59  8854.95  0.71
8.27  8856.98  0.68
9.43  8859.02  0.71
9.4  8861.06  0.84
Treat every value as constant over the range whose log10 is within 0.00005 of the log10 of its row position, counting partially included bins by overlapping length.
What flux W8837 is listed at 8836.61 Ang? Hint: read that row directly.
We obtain 10.9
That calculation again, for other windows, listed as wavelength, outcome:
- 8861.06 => 9.4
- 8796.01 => 9.82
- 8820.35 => 10.2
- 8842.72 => 9.09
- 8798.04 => 8.97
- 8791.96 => 8.96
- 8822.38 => 9.39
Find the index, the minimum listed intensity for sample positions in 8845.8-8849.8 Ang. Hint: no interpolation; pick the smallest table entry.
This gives 8.66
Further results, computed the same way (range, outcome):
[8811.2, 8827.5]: 8.74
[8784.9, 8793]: 8.53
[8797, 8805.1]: 8.78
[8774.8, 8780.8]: 4.79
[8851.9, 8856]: 8.59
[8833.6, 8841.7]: 7.96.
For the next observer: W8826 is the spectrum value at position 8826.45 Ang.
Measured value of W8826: 10.3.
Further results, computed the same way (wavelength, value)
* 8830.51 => 5.78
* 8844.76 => 8.76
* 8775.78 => 8.13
